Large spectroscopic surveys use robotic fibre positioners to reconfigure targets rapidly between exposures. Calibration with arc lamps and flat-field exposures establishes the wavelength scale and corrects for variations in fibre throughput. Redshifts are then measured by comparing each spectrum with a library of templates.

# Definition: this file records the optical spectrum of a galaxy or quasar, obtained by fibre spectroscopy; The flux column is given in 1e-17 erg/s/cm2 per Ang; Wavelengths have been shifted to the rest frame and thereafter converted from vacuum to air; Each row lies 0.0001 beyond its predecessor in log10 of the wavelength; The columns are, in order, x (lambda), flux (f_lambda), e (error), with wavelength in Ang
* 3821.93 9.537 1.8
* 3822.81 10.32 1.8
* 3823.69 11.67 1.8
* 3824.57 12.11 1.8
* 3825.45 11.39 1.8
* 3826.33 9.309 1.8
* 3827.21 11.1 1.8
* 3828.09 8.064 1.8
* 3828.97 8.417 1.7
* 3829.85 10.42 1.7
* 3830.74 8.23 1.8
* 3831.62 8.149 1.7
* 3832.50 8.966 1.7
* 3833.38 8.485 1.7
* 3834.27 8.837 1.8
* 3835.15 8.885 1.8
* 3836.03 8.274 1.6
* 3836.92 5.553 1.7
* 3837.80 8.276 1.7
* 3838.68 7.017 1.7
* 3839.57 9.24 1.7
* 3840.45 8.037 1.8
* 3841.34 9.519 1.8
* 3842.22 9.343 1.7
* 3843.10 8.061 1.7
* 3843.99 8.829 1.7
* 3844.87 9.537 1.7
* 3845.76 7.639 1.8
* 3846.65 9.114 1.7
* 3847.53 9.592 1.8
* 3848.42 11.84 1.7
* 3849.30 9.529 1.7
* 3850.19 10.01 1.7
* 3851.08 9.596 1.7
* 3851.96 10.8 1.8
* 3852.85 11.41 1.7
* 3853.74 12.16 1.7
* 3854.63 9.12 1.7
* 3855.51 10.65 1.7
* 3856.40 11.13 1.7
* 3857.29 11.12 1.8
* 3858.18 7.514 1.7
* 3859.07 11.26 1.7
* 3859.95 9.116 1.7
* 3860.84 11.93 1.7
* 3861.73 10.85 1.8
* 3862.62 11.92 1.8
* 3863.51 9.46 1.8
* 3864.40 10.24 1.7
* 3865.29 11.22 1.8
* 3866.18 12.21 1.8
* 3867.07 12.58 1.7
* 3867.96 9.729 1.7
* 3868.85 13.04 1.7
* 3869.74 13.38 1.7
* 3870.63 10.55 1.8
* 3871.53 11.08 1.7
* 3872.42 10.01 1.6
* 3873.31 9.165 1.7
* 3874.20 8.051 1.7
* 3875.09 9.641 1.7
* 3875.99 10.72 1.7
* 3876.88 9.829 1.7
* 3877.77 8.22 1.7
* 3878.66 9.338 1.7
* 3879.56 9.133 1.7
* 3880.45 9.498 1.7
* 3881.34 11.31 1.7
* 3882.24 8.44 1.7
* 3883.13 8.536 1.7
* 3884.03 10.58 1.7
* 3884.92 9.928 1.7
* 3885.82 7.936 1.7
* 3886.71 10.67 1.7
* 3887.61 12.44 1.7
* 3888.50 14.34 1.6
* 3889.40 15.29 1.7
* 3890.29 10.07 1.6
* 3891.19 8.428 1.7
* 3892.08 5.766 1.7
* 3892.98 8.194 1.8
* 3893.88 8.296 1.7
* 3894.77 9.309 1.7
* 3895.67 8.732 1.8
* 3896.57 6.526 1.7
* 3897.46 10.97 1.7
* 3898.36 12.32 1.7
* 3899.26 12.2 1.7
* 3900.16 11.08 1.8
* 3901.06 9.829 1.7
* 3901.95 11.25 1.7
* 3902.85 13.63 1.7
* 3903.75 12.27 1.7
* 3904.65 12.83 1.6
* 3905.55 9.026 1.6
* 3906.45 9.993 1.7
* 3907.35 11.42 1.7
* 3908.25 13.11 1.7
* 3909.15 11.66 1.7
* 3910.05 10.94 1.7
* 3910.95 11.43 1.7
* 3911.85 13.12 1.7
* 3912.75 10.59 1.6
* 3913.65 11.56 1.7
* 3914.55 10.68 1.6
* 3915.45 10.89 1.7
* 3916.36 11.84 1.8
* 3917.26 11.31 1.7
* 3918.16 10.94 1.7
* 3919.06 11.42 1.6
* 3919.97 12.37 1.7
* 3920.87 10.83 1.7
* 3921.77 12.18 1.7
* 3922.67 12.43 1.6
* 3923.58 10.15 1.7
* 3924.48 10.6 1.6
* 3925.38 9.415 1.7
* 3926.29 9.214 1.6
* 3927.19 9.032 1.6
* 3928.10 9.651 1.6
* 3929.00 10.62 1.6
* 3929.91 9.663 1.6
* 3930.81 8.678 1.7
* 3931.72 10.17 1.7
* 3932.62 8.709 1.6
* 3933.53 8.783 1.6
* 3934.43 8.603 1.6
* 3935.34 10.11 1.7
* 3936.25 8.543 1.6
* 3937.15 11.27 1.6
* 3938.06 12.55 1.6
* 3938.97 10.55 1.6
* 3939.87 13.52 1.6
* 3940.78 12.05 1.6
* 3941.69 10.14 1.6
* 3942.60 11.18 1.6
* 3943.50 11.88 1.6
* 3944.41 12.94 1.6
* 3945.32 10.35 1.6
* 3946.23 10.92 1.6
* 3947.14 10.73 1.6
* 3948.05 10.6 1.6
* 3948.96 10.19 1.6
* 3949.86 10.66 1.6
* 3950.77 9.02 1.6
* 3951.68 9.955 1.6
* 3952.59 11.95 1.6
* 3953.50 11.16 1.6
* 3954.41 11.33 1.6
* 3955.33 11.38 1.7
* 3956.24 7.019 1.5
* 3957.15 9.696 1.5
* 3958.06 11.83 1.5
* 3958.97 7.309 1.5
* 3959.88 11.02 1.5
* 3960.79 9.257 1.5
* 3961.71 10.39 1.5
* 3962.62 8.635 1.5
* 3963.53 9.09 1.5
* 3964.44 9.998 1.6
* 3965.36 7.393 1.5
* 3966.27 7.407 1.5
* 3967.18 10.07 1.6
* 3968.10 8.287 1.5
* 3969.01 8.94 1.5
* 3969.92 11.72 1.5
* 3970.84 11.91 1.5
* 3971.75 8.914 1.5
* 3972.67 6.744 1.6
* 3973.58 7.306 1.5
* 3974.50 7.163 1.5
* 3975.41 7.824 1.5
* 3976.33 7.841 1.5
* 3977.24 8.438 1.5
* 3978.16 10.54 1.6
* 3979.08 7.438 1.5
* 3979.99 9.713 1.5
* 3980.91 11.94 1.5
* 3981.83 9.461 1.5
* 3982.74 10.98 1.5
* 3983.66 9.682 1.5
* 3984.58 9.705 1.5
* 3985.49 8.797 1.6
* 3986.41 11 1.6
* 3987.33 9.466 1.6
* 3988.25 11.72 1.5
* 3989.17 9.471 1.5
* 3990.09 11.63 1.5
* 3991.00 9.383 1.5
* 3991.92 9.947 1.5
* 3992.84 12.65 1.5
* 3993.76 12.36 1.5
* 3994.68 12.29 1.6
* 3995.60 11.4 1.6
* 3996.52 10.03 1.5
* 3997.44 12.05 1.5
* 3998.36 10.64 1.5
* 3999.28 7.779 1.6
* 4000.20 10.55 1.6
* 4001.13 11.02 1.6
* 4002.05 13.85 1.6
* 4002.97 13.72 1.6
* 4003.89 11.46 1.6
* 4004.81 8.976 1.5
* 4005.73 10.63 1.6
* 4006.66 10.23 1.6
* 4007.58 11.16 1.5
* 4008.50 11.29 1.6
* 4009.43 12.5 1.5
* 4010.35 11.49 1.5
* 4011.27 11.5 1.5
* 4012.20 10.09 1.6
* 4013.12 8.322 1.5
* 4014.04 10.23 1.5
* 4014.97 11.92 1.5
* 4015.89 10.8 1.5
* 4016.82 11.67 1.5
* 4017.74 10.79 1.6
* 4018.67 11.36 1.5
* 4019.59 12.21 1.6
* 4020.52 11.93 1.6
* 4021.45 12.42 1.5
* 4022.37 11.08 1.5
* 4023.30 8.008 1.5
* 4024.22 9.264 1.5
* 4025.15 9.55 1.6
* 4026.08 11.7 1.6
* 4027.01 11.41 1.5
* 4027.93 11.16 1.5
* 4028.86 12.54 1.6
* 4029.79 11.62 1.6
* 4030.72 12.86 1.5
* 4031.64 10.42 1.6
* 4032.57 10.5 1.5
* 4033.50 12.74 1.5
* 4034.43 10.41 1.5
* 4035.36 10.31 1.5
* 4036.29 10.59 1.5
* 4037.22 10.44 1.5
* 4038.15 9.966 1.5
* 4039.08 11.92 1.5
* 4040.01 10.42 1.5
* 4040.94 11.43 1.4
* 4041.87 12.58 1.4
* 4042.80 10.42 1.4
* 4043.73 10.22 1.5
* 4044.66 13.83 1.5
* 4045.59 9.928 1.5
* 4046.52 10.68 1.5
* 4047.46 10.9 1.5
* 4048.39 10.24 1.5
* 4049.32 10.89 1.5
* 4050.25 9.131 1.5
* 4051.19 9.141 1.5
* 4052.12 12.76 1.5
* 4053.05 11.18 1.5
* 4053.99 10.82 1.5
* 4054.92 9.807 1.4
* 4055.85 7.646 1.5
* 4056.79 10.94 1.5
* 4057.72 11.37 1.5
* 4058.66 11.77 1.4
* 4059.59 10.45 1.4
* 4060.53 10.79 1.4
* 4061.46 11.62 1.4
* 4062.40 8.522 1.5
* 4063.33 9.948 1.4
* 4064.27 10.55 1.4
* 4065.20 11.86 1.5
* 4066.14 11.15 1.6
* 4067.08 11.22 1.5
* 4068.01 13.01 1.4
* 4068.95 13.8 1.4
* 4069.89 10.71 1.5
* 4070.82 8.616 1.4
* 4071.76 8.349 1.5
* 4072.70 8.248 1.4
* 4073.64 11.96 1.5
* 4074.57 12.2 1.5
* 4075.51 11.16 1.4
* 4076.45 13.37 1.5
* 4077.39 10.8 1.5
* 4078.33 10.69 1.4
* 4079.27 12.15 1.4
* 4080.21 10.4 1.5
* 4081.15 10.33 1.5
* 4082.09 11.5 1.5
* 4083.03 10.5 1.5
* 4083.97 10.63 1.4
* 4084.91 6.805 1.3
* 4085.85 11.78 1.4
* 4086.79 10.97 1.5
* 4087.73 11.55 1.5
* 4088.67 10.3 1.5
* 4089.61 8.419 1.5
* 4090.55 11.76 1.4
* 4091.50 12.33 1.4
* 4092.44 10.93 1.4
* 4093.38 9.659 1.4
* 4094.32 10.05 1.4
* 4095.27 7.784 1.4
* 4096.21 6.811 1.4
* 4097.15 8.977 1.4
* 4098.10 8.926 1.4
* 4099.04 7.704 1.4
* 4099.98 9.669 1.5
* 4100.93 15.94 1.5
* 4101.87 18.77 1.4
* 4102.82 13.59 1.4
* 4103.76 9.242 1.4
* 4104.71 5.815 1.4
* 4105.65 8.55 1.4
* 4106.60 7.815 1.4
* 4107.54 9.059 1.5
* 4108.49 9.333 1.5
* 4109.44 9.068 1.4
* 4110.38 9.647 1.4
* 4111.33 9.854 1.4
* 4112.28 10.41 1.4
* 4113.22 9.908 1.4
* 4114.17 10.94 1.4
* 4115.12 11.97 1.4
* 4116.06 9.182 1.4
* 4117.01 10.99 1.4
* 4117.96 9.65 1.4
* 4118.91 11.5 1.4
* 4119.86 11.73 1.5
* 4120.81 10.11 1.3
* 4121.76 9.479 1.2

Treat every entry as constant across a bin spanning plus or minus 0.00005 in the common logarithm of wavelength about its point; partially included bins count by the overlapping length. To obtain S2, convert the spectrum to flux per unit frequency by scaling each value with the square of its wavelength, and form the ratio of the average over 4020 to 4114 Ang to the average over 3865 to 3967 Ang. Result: 1.10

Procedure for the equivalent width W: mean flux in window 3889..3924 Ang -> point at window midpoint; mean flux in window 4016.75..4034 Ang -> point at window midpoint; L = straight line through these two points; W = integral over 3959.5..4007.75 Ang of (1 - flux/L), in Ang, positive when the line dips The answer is 4.8 Ang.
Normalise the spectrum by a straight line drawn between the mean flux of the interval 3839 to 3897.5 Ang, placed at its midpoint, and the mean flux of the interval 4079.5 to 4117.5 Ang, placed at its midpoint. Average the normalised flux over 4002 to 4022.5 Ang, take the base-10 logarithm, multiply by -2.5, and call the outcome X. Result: -0.113 mag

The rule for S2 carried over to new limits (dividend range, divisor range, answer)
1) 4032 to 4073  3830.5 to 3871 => 1.21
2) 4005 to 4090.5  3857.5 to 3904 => 1.14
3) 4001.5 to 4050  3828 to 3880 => 1.24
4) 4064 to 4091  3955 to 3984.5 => 1.24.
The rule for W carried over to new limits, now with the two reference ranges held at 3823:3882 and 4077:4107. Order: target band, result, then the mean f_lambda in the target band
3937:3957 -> -1.8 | 10.9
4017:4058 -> -2.7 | 10.9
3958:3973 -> 1.2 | 9.3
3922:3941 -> -0.4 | 10.2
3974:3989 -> 1.0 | 9.47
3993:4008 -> -1.5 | 11.2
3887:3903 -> -0.8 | 10.4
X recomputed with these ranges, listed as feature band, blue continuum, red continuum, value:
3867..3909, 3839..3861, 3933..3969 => -0.05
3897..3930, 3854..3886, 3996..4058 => -0.07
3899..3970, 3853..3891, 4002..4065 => 0.01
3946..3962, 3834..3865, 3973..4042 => 0.01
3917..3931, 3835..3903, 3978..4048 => -0.02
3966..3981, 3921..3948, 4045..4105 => 0.18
